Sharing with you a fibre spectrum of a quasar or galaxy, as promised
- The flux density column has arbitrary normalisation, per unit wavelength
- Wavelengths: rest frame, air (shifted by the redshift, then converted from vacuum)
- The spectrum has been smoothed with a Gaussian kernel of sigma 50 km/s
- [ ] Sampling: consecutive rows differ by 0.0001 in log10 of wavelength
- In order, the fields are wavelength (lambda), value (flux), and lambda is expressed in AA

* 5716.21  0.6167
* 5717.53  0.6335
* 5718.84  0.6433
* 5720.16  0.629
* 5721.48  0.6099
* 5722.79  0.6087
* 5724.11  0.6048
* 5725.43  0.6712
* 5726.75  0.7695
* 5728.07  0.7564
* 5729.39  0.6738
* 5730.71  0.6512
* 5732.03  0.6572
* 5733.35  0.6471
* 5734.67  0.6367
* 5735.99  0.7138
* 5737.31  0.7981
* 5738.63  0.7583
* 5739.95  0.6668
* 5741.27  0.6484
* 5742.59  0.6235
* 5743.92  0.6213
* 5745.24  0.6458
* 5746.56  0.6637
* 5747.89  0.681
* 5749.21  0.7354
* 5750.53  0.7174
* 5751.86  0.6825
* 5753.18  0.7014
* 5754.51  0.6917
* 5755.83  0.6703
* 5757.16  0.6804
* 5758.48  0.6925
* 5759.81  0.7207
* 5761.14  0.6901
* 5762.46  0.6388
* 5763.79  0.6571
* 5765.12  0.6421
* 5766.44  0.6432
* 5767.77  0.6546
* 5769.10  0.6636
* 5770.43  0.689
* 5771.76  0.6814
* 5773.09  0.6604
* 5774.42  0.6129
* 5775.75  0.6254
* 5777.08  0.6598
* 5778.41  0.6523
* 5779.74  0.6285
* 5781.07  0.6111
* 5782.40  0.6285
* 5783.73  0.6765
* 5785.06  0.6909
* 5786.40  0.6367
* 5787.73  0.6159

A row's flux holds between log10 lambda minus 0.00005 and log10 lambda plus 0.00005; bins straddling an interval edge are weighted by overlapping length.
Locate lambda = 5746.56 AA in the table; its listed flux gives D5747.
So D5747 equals 0.6637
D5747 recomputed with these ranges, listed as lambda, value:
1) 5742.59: 0.6235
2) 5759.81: 0.7207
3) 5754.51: 0.6917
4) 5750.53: 0.7174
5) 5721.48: 0.6099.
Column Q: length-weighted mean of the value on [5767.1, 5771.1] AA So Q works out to 0.668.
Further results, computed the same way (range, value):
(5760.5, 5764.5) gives 0.662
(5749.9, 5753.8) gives 0.7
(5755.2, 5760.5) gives 0.69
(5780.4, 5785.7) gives 0.652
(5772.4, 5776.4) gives 0.633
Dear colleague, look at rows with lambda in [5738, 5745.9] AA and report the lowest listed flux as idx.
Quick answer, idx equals 0.6213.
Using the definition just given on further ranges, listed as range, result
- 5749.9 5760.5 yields 0.6703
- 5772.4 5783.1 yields 0.6111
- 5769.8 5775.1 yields 0.6129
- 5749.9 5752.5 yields 0.6825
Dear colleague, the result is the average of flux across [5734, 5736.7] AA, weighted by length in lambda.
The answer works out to 0.678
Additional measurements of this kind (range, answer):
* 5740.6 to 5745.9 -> 0.635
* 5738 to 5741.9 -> 0.692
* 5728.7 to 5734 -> 0.658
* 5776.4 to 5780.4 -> 0.647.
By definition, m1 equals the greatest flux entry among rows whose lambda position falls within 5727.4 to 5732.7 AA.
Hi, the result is 0.7564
